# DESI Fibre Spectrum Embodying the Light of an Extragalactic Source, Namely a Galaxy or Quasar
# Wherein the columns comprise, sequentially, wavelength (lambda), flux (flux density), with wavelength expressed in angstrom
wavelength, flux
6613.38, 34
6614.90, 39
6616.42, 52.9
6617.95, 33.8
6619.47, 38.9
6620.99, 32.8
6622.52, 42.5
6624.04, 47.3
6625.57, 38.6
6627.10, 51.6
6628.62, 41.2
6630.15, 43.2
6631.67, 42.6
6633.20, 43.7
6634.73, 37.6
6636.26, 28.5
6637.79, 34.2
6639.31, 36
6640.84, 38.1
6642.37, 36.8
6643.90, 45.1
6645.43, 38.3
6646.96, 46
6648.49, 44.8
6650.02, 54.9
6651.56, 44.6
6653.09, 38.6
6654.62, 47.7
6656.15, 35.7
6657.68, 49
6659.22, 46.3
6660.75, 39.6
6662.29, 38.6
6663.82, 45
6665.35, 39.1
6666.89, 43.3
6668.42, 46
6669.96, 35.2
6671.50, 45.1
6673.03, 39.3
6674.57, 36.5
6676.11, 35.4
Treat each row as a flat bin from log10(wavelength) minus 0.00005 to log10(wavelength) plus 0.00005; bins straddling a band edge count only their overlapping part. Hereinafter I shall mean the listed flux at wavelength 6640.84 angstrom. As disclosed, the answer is 38.1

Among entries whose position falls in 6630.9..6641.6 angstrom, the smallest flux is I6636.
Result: 28.5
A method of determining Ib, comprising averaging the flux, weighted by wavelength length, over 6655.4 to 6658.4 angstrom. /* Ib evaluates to 42.3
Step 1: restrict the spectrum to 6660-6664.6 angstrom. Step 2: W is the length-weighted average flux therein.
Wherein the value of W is 41.1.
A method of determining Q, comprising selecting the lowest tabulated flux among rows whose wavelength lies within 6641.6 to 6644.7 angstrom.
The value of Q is 36.8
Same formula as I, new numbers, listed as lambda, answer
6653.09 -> 38.6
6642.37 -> 36.8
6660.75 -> 39.6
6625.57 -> 38.6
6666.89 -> 43.3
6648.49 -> 44.8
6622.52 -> 42.5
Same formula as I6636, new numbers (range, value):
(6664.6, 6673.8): 35.2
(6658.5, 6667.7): 38.6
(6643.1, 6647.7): 38.3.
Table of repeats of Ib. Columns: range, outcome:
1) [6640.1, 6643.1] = 37.4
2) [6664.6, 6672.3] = 41.7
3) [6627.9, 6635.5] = 41.6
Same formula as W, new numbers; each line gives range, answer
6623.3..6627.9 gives 45.8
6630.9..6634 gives 43.1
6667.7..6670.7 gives 40.5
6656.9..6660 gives 47.5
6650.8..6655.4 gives 43.7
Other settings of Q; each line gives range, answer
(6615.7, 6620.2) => 33.8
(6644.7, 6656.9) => 35.7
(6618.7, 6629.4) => 32.8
